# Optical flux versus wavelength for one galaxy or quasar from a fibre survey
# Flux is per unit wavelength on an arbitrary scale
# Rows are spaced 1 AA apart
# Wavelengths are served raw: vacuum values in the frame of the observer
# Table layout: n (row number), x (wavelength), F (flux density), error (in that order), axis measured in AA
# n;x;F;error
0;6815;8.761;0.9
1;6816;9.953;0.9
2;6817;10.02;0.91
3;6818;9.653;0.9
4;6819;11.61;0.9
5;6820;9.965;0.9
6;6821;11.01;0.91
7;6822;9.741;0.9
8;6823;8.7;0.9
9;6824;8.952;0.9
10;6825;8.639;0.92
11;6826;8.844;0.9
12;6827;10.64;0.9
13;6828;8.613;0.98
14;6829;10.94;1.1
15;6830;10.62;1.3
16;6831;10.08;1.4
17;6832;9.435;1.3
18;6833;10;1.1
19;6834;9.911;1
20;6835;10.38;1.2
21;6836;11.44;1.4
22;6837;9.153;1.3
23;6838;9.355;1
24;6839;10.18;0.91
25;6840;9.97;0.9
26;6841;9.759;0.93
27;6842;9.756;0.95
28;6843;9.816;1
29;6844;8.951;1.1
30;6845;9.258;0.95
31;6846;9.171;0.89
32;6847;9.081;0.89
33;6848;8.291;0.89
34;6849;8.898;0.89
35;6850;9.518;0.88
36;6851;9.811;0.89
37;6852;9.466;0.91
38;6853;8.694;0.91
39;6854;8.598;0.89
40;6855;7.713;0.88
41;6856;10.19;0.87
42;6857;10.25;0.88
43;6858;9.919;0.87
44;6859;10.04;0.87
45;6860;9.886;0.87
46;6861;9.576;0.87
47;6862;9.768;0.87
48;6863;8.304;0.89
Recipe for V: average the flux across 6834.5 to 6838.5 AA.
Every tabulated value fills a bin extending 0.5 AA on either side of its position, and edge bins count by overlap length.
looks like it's 10.1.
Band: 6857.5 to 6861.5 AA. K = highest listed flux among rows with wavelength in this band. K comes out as 10.04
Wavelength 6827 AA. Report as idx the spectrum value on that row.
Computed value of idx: 10.64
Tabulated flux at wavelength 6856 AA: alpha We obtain 10.19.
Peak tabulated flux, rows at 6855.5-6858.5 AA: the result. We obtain 10.25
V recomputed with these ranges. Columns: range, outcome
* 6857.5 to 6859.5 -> 9.98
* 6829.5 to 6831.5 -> 10.3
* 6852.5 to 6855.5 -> 8.34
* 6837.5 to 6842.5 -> 9.8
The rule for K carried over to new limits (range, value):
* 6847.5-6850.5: 9.518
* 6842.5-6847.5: 9.816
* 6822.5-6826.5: 8.952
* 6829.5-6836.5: 11.44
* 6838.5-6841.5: 10.18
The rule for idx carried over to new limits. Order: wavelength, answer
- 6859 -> 10.04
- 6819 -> 11.61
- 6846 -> 9.171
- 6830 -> 10.62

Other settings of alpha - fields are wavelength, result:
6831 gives 10.08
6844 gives 8.951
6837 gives 9.153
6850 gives 9.518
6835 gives 10.38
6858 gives 9.919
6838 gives 9.355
